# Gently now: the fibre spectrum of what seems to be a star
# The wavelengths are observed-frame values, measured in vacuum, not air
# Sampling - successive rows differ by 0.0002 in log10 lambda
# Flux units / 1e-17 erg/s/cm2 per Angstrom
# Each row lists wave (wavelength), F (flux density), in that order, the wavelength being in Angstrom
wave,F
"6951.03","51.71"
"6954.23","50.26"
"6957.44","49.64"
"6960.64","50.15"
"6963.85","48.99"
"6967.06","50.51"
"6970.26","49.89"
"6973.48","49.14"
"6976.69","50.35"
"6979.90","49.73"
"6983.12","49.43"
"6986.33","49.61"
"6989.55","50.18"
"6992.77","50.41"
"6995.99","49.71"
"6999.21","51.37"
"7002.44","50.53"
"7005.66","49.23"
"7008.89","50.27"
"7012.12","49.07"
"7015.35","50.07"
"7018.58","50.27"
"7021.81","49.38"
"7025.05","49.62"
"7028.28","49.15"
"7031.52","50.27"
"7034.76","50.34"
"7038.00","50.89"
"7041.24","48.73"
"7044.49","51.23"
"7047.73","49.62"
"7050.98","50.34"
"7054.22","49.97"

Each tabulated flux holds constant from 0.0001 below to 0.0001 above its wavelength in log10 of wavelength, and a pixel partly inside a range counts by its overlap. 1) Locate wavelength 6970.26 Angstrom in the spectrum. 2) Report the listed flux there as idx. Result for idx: 49.89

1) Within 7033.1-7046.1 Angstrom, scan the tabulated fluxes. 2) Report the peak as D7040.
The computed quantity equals 51.23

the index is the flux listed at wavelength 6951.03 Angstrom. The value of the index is 51.71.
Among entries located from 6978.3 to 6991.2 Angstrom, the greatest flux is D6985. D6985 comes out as 50.18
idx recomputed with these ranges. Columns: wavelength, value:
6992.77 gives 50.41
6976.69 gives 50.35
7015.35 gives 50.07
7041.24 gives 48.73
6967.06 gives 50.51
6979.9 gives 49.73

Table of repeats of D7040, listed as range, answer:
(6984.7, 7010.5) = 51.37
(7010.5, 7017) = 50.07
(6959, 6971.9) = 50.51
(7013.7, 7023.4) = 50.27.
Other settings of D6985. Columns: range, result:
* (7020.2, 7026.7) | 49.62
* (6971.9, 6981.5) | 50.35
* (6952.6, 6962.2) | 50.26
